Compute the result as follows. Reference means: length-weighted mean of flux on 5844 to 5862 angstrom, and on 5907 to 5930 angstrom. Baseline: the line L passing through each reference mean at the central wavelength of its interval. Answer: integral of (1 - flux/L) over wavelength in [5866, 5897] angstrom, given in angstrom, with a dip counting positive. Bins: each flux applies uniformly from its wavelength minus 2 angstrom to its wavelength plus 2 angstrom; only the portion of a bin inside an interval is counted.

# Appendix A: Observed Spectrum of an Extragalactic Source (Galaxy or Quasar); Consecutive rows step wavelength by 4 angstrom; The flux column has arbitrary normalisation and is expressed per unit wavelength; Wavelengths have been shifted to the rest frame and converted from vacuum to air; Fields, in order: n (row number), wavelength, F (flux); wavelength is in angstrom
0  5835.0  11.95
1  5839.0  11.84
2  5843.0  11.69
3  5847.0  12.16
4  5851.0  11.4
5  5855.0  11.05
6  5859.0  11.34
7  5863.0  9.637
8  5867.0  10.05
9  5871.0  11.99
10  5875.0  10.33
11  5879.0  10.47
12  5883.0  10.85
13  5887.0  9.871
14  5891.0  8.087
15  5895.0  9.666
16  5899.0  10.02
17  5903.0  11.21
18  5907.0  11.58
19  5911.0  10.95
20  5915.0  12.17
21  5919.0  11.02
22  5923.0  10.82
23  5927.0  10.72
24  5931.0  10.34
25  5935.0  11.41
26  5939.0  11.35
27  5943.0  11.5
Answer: 3.1 angstrom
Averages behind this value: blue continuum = 11.4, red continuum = 11.1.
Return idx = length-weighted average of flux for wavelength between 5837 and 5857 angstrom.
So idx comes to 11.6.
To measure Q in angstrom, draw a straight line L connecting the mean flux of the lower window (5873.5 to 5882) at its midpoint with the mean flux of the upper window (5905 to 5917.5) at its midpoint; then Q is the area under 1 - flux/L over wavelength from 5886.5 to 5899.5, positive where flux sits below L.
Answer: 2.0 angstrom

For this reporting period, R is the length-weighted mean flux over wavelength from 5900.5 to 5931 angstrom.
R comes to 11.1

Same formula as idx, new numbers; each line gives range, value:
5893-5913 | 10.7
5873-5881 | 10.4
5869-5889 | 10.7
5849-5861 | 11.3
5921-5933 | 10.6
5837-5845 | 11.8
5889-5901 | 9.26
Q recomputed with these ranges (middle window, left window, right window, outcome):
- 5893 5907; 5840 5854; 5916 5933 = 0.8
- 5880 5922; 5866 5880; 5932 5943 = 1.8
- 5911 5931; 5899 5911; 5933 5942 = 0.3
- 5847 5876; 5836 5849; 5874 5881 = 0.4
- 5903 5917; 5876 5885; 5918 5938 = -1.0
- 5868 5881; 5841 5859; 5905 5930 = 0.6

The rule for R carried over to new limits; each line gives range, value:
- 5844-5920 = 10.7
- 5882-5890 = 10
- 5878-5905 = 10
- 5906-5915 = 11.4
